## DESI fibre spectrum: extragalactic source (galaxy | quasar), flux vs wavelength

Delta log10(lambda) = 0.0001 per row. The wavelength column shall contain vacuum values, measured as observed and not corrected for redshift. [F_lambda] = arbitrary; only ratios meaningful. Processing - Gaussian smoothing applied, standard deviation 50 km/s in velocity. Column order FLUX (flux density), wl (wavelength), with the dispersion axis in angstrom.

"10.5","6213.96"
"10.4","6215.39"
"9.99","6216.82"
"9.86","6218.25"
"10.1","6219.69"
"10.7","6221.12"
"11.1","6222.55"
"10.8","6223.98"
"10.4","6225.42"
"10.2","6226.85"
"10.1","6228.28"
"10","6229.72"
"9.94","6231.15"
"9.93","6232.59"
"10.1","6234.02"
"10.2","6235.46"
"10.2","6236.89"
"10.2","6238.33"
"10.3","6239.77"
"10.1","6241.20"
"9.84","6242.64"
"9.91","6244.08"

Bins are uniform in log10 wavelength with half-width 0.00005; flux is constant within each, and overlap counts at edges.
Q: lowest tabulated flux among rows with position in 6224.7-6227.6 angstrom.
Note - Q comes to 10.2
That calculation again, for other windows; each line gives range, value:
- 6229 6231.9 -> 9.94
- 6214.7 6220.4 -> 9.86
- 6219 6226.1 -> 10.1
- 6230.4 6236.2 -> 9.93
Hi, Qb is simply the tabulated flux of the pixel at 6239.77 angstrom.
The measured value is 10.3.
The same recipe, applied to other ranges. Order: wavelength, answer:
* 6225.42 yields 10.4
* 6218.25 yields 9.86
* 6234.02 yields 10.1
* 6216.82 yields 9.99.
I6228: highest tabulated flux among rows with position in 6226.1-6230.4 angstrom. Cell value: 10.2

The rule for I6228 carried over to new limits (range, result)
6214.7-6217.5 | 10.4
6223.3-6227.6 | 10.8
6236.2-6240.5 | 10.3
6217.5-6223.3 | 11.1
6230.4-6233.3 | 9.94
